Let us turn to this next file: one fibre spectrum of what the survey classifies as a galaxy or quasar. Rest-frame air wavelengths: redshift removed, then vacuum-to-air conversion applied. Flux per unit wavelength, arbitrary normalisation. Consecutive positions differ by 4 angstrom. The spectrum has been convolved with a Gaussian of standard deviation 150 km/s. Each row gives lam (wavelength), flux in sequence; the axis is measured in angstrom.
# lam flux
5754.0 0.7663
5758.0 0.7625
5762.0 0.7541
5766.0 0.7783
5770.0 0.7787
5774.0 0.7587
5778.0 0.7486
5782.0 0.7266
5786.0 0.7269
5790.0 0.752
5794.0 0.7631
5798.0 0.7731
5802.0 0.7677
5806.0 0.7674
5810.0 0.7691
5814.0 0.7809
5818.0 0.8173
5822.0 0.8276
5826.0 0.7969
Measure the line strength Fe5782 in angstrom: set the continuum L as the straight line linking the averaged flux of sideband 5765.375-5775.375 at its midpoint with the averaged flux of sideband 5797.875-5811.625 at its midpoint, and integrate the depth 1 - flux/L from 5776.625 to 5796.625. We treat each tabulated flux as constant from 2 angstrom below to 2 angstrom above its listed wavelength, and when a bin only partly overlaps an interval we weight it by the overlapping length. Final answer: 0.7 angstrom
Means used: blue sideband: 0.772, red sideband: 0.769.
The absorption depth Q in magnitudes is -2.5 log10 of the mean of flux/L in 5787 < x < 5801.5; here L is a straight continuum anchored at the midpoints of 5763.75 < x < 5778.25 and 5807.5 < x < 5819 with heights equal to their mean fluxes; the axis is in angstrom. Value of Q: 0.02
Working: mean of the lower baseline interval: 0.768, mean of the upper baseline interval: 0.786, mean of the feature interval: 0.761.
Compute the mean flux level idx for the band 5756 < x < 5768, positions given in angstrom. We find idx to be 0.765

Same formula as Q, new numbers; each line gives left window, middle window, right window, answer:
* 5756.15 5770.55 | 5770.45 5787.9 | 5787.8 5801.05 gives 0.03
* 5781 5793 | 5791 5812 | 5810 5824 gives 0.00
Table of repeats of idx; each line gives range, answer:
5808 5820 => 0.789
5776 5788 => 0.734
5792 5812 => 0.768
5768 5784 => 0.753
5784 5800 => 0.754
